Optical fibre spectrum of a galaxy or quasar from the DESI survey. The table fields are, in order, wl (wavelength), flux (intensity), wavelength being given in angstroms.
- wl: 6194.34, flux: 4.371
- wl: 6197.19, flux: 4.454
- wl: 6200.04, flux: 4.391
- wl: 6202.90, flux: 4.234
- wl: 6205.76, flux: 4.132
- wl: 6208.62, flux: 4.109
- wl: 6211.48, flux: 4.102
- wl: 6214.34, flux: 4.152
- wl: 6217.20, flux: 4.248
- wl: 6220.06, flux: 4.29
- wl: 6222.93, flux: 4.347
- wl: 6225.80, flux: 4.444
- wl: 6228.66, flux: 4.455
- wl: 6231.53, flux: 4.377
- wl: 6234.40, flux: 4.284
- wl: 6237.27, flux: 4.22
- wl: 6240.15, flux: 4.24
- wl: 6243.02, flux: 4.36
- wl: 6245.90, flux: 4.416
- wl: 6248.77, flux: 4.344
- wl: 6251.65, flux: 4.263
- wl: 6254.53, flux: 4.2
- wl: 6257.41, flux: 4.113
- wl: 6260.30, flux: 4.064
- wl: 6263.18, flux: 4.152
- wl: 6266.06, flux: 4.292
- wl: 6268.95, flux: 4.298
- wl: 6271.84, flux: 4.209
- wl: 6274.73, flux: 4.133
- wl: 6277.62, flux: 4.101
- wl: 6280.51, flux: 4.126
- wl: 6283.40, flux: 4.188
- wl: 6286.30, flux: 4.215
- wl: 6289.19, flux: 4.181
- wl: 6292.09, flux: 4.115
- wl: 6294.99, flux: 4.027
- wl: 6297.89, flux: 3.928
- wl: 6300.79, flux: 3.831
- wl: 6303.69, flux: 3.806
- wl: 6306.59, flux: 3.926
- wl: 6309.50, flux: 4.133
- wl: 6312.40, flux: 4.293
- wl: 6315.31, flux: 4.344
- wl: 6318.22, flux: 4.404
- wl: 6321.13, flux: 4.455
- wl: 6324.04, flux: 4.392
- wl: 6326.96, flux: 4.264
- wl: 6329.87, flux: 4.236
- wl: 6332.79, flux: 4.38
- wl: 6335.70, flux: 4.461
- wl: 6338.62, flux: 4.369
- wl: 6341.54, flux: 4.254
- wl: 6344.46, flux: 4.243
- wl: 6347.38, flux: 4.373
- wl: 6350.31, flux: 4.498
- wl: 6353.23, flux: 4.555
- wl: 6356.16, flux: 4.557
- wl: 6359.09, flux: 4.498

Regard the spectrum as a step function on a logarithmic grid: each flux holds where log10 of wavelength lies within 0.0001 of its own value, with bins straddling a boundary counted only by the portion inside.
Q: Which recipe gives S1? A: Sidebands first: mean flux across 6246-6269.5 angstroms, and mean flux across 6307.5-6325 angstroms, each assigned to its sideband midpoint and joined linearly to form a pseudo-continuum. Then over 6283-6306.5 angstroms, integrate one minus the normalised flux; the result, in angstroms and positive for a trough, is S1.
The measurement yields 1.4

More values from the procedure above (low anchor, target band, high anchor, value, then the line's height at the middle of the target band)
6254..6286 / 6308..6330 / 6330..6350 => -0.1 angstroms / 4.29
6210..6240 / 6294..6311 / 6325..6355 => 1.6 angstroms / 4.34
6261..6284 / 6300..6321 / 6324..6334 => 0.6 angstroms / 4.26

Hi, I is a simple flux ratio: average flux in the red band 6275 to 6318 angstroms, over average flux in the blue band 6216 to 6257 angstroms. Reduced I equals 0.95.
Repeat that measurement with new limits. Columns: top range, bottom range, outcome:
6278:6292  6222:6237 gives 0.95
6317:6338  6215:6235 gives 1.01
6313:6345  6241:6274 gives 1.02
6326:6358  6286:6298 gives 1.07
